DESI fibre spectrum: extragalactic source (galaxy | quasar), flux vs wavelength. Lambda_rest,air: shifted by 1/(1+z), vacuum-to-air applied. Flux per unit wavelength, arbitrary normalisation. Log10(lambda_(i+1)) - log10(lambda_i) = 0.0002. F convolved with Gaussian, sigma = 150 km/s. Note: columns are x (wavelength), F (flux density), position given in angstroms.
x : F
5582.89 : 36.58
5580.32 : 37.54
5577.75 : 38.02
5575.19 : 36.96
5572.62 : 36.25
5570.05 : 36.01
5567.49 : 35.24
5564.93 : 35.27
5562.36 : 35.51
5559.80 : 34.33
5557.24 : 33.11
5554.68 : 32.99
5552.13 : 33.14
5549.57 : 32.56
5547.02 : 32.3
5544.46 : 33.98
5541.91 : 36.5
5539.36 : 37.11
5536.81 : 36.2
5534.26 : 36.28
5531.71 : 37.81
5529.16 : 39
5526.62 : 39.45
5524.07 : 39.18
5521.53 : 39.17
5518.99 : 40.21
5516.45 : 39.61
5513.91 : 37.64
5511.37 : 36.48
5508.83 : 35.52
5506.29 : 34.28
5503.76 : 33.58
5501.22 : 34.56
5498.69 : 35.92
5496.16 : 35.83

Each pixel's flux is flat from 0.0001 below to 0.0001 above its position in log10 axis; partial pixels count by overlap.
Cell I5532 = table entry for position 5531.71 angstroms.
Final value 37.81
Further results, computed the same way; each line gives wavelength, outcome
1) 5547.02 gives 32.3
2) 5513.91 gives 37.64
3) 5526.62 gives 39.45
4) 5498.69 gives 35.92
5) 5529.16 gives 39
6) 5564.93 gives 35.27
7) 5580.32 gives 37.54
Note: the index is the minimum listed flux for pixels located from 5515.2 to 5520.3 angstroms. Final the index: 39.61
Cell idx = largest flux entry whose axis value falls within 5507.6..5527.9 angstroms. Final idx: 40.21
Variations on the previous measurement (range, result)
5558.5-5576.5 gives 36.96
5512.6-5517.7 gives 39.61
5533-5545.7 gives 37.11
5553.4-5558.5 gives 33.11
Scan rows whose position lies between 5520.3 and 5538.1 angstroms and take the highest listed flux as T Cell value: 39.45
